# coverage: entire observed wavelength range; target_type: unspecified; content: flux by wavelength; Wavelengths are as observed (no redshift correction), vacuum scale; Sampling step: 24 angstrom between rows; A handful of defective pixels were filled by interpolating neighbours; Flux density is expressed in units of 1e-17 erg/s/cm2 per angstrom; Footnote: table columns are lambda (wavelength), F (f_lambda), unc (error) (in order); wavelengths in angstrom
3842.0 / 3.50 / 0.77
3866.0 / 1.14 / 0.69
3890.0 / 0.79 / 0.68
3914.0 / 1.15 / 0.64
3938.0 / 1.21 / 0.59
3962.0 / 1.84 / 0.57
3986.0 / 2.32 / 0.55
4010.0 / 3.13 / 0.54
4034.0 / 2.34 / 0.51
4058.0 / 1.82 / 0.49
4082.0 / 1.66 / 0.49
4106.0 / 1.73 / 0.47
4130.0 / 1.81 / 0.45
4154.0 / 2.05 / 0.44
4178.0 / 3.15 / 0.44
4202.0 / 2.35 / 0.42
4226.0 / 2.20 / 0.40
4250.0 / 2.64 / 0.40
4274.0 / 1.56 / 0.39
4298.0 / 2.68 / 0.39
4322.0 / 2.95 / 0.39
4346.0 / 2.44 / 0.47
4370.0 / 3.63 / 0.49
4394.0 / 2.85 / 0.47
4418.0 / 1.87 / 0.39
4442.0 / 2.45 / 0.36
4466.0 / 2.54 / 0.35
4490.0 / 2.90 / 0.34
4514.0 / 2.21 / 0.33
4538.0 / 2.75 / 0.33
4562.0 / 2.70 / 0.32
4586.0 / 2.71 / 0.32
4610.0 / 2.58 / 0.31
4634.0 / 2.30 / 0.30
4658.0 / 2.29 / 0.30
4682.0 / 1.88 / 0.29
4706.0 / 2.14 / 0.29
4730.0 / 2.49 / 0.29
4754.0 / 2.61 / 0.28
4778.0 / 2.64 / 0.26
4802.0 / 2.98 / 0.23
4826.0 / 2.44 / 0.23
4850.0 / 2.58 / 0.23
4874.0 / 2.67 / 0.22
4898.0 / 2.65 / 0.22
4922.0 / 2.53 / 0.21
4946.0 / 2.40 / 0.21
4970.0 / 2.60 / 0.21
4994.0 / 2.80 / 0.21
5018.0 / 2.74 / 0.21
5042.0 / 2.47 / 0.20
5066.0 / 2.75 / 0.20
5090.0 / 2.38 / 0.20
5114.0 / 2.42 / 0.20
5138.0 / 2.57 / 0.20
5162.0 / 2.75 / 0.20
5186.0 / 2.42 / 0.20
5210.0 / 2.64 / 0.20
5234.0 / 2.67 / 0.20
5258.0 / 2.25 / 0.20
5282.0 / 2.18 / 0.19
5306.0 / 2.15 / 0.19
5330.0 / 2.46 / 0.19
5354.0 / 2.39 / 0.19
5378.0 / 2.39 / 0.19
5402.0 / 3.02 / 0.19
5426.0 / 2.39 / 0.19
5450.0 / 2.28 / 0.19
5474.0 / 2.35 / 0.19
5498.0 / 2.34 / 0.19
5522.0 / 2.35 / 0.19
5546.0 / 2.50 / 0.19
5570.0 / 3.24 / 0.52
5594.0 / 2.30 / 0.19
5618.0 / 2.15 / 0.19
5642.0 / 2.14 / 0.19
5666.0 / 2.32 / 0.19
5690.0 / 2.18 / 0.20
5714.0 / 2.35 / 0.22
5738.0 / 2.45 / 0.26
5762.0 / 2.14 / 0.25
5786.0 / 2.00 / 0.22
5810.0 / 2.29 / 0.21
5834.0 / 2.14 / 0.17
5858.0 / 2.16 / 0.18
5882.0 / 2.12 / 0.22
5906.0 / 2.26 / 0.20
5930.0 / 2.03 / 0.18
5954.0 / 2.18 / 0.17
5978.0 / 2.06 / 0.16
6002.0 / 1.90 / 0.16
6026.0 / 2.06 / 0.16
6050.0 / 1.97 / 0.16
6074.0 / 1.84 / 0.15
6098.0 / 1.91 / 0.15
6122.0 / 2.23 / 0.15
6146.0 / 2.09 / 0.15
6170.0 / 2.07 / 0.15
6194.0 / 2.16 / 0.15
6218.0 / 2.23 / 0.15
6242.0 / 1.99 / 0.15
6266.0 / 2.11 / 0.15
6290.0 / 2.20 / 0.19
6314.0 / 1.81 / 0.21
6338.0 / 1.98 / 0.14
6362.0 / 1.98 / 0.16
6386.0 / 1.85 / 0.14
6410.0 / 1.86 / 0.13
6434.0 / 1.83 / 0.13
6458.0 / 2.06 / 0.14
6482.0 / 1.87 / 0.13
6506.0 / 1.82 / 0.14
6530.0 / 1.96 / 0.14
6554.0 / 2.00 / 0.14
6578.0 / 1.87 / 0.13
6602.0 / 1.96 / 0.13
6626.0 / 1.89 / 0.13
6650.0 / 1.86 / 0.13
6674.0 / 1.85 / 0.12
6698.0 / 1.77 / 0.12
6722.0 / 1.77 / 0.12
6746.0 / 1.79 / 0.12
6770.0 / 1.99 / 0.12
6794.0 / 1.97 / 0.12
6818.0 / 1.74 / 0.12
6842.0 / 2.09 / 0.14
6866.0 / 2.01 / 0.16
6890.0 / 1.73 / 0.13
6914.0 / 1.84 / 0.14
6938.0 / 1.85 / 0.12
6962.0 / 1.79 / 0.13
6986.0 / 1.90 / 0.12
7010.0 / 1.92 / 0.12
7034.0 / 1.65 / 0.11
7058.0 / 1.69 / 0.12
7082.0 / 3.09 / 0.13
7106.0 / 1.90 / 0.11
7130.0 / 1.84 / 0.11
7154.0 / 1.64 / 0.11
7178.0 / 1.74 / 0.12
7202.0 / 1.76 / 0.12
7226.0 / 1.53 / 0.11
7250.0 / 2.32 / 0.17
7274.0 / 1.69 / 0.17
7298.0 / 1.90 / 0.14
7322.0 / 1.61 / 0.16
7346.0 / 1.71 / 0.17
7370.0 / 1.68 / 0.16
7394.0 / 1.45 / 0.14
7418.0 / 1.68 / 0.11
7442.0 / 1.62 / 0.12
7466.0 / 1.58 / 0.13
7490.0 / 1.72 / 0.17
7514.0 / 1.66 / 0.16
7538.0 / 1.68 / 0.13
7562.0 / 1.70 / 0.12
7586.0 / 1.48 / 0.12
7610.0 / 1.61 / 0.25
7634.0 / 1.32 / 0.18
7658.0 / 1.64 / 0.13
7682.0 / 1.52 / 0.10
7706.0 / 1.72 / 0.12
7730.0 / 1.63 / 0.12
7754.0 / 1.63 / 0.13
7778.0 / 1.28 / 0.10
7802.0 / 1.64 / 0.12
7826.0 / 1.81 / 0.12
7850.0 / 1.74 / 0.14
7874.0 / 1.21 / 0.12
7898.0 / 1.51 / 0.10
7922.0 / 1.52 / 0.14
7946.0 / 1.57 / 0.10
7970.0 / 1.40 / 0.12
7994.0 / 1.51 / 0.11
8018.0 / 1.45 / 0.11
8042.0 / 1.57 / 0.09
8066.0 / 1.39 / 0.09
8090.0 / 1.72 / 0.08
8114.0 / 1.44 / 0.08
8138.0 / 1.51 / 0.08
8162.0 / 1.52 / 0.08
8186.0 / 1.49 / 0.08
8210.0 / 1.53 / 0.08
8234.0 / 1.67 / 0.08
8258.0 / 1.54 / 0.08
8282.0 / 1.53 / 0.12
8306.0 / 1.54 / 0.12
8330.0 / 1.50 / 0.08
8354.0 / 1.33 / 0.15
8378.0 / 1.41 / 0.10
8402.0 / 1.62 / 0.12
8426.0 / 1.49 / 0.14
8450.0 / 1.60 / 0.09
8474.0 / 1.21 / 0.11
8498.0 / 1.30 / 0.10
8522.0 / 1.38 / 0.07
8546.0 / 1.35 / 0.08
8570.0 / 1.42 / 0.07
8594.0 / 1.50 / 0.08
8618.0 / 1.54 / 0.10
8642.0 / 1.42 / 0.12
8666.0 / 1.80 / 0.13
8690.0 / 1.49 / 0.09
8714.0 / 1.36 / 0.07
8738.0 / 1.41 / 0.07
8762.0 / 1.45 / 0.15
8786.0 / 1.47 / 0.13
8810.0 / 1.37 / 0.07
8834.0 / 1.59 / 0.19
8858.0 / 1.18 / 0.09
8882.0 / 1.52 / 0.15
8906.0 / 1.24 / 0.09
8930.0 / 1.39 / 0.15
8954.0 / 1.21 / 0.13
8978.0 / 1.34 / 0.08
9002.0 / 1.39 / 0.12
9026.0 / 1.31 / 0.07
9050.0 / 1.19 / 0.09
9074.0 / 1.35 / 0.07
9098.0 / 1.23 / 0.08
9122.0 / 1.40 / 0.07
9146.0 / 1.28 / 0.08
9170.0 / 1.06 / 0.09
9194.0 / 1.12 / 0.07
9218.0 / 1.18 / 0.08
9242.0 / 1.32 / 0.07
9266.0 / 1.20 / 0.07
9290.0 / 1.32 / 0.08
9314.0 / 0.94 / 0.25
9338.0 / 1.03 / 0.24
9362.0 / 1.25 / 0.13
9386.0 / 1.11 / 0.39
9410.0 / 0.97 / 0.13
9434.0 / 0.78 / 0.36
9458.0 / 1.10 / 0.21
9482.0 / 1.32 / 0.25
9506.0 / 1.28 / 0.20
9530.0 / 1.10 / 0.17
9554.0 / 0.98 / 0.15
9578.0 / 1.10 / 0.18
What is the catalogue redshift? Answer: 0.079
